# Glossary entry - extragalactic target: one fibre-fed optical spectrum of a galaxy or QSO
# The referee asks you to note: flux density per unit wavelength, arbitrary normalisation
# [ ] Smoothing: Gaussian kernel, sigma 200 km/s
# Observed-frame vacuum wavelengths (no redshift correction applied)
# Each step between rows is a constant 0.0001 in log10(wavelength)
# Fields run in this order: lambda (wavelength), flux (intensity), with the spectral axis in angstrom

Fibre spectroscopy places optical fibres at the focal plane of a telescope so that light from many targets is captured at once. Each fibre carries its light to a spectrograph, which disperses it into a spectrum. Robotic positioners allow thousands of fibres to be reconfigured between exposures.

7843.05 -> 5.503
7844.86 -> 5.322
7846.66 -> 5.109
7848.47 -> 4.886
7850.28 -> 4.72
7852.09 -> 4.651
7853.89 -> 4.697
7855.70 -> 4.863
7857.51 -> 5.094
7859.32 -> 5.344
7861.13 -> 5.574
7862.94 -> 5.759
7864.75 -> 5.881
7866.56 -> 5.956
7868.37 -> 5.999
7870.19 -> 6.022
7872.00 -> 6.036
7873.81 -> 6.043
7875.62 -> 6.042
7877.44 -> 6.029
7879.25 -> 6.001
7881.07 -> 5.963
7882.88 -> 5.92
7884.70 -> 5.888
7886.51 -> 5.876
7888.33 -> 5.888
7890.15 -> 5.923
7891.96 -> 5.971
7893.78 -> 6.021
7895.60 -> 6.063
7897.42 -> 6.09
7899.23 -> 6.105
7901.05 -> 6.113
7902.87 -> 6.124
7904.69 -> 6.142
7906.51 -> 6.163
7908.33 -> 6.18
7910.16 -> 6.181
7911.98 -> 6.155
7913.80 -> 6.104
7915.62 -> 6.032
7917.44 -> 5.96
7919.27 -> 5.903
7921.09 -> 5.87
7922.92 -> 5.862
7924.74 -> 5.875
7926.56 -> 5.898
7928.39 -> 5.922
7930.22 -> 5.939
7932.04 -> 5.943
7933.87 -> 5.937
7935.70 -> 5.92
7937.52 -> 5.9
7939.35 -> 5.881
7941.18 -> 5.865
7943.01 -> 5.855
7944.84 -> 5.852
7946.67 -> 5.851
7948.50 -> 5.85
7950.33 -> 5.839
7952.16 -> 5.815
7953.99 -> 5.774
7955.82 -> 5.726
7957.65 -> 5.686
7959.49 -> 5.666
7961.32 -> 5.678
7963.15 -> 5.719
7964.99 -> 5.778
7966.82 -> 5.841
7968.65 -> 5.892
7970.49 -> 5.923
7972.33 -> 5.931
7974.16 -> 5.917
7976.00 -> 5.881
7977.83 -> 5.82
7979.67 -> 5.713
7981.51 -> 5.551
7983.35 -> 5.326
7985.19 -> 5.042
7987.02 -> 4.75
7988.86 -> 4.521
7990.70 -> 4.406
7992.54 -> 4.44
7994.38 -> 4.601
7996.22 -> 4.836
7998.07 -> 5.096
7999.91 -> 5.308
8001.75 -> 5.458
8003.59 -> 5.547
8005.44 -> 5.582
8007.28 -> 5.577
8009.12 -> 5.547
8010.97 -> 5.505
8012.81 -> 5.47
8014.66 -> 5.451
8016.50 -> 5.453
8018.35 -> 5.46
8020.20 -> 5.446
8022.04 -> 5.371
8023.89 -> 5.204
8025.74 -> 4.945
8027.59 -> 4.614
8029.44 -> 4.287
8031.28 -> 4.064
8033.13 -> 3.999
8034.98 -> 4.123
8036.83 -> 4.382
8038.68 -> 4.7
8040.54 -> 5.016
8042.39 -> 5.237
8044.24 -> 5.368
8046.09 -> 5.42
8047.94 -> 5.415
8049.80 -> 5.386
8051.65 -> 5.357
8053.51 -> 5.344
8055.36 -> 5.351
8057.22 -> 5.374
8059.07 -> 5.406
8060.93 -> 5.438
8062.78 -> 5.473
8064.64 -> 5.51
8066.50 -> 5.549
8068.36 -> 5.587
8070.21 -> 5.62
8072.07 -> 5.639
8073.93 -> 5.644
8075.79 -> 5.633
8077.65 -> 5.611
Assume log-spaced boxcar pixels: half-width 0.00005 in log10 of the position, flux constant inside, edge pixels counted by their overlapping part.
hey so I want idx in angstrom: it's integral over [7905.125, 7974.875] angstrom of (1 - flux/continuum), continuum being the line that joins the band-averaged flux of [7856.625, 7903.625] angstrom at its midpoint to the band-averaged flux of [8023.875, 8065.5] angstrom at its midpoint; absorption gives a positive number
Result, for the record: -3.9 angstrom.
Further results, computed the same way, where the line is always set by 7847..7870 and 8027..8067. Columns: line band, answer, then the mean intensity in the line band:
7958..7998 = -2.0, 5.39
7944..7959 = -1.8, 5.79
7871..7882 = -1.5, 6.02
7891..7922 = -4.9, 6.07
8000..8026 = -1.8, 5.44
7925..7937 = -1.7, 5.92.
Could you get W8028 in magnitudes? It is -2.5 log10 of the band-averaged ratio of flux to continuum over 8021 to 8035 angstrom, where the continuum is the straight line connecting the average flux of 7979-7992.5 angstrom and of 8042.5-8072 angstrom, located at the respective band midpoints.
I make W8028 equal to 0.14 mag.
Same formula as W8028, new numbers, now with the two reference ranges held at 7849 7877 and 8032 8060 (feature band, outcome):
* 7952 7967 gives -0.09 mag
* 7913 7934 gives -0.11 mag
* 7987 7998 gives 0.13 mag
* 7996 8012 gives -0.05 mag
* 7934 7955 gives -0.11 mag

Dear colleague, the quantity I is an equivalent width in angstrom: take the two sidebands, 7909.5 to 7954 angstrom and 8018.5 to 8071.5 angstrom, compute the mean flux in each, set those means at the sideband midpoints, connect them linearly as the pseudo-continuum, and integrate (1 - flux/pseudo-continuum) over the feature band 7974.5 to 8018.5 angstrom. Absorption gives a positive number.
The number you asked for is 1.5 angstrom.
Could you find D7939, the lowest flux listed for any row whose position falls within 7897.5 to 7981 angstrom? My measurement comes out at 5.666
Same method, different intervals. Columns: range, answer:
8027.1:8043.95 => 3.999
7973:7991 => 4.406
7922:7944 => 5.855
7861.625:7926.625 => 5.759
